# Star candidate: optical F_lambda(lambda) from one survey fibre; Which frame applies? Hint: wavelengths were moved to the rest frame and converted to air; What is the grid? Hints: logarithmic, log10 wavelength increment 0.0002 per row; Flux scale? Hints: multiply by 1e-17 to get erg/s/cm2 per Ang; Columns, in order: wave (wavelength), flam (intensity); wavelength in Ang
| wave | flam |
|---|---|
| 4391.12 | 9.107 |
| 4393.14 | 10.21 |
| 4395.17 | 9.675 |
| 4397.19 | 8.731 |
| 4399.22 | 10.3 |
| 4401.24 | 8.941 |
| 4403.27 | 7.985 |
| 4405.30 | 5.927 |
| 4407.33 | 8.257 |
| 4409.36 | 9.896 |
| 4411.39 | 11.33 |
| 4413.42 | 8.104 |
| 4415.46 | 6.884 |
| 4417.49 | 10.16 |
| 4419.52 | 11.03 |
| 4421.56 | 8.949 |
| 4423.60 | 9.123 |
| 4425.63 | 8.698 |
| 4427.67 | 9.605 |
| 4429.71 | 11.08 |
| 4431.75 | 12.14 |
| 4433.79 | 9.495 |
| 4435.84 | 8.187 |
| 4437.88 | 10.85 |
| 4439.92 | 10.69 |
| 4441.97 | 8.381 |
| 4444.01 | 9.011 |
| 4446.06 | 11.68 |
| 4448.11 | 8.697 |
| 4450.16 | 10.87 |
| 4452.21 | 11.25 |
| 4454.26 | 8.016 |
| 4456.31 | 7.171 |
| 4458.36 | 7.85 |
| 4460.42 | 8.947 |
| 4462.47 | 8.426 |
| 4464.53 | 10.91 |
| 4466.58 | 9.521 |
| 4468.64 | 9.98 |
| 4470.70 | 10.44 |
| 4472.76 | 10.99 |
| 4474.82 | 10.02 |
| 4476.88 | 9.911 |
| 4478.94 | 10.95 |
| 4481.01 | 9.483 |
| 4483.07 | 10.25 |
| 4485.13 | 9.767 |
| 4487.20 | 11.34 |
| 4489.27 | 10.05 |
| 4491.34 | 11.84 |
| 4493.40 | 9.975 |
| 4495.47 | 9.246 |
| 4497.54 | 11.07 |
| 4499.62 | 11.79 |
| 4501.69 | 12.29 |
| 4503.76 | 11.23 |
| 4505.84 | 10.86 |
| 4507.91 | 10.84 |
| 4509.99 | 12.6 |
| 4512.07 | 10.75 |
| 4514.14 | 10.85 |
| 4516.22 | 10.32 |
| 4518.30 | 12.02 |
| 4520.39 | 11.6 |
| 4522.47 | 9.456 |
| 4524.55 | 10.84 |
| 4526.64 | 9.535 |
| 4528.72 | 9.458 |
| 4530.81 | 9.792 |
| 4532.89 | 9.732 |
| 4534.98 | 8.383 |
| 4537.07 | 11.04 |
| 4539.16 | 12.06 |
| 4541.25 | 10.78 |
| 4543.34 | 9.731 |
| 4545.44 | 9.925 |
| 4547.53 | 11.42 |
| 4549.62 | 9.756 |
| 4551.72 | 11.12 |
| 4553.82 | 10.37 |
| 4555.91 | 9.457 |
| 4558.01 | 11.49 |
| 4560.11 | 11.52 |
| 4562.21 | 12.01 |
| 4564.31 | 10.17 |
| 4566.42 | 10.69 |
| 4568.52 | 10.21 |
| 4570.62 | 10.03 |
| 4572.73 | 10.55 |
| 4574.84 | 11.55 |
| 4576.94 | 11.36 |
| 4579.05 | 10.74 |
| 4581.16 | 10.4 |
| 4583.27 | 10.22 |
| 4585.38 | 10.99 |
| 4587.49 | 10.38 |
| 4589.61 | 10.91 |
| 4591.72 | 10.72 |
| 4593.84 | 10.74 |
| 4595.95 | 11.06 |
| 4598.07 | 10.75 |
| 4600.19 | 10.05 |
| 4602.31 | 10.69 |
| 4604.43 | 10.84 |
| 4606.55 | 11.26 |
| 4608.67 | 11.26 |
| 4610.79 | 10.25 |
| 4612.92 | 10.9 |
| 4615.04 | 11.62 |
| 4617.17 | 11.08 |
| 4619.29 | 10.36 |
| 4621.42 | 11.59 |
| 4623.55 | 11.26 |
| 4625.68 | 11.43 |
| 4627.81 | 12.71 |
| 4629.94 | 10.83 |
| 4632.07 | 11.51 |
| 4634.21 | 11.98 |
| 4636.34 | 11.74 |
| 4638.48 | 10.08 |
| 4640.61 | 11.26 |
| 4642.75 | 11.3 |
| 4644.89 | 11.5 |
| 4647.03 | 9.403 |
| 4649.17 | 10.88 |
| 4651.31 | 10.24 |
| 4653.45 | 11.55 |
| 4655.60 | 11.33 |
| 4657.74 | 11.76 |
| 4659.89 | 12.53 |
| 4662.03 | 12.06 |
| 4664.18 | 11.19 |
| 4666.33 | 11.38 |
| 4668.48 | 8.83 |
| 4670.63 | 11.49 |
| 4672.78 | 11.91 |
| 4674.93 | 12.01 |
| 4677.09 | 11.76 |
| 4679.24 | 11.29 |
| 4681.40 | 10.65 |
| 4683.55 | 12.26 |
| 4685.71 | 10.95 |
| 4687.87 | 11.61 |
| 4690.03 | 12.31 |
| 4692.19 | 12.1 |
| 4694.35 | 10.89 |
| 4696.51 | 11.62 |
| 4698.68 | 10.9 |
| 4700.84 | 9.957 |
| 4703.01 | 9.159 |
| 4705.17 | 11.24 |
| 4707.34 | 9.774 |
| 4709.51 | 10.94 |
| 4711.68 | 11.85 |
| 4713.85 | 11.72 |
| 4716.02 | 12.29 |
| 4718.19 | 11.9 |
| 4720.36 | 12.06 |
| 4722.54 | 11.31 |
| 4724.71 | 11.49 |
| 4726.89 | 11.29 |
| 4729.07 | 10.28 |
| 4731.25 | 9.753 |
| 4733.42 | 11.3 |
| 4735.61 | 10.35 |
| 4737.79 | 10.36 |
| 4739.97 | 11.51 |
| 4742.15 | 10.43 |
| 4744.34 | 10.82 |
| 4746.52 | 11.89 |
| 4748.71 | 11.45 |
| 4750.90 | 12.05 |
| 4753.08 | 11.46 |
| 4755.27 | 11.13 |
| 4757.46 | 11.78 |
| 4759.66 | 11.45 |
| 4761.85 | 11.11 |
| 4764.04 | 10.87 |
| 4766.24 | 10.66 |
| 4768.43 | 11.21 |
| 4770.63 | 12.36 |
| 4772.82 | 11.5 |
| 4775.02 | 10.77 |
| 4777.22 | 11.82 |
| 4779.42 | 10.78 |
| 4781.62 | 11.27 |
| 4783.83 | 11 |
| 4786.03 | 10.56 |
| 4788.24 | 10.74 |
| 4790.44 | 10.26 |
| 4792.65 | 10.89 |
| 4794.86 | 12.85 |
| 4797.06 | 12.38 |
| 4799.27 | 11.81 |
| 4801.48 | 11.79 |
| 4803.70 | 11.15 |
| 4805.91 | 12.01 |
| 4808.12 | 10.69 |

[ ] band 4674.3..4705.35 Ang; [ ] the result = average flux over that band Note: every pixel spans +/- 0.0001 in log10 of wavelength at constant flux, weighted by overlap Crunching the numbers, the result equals 11.2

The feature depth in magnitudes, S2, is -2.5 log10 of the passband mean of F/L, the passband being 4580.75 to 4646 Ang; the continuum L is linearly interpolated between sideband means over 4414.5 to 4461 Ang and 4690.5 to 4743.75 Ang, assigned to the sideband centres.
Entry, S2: -0.056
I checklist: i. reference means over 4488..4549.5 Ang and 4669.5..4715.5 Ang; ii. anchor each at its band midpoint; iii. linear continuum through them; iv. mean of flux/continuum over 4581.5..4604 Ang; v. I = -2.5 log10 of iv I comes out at 0.027 mag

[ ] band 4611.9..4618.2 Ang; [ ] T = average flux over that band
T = 11.2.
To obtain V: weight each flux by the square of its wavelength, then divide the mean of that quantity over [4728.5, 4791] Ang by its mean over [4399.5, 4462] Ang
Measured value 1.37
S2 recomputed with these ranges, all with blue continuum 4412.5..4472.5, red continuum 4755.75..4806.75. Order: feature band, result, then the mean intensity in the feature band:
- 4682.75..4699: -0.07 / 11.6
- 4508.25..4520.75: -0.14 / 11.3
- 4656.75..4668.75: -0.07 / 11.5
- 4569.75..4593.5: -0.04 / 10.7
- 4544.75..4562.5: -0.06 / 10.8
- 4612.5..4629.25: -0.09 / 11.4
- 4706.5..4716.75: -0.03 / 11.3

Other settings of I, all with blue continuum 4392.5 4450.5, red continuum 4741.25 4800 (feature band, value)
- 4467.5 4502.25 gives -0.08 mag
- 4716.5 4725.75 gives -0.07 mag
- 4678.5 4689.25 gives -0.05 mag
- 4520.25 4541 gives -0.01 mag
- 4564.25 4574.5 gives -0.02 mag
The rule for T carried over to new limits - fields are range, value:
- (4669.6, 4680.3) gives 11.7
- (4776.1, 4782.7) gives 11.3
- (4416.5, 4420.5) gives 10.6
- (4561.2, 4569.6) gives 10.8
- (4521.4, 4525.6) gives 10.2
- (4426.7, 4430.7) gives 10.3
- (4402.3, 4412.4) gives 8.68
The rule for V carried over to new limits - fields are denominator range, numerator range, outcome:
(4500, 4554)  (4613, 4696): 1.12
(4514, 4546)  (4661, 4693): 1.18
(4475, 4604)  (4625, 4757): 1.13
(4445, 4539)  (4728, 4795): 1.21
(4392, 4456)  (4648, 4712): 1.32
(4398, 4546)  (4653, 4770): 1.25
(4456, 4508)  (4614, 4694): 1.19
